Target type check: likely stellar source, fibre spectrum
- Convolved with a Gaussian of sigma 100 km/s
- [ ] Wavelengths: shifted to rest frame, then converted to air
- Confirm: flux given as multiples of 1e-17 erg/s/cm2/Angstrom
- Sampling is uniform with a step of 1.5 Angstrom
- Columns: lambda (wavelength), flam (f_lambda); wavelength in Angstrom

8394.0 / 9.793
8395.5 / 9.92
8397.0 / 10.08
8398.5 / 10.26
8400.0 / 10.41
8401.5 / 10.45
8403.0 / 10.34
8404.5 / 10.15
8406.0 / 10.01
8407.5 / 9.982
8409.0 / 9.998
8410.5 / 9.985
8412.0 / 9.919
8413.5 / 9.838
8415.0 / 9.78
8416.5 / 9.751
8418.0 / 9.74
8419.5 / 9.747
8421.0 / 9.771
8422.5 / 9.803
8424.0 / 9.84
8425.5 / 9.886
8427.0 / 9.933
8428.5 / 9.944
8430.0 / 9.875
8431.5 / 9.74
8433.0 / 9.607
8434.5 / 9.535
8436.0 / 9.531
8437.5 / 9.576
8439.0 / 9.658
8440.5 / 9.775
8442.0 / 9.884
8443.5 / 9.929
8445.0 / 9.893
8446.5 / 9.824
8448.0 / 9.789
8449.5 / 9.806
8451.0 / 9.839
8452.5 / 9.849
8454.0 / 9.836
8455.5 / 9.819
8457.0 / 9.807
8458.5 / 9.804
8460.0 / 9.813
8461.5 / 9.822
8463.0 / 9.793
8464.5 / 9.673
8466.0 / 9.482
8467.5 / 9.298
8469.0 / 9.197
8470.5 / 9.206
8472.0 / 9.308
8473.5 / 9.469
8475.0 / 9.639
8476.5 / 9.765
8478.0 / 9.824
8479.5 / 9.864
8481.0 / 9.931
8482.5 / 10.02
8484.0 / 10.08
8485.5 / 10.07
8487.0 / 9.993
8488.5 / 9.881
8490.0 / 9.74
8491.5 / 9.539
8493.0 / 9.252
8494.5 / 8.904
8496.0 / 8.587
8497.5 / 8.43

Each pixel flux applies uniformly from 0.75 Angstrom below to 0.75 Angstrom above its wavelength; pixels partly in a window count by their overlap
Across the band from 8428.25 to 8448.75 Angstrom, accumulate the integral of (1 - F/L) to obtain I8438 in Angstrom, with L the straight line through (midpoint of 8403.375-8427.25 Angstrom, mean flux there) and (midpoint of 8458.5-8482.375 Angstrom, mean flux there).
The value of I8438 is 0.1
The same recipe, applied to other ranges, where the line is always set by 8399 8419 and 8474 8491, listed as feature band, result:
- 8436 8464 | 0.4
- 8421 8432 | 0.1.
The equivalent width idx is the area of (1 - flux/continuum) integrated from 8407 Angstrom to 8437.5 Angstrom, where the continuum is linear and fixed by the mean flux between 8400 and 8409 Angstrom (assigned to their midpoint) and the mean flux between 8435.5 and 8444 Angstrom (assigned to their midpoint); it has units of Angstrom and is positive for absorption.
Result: 0.5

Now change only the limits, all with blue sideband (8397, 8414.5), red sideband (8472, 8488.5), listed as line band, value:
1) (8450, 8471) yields 0.5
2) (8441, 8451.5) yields 0.1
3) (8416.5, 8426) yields 0.3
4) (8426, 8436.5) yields 0.3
